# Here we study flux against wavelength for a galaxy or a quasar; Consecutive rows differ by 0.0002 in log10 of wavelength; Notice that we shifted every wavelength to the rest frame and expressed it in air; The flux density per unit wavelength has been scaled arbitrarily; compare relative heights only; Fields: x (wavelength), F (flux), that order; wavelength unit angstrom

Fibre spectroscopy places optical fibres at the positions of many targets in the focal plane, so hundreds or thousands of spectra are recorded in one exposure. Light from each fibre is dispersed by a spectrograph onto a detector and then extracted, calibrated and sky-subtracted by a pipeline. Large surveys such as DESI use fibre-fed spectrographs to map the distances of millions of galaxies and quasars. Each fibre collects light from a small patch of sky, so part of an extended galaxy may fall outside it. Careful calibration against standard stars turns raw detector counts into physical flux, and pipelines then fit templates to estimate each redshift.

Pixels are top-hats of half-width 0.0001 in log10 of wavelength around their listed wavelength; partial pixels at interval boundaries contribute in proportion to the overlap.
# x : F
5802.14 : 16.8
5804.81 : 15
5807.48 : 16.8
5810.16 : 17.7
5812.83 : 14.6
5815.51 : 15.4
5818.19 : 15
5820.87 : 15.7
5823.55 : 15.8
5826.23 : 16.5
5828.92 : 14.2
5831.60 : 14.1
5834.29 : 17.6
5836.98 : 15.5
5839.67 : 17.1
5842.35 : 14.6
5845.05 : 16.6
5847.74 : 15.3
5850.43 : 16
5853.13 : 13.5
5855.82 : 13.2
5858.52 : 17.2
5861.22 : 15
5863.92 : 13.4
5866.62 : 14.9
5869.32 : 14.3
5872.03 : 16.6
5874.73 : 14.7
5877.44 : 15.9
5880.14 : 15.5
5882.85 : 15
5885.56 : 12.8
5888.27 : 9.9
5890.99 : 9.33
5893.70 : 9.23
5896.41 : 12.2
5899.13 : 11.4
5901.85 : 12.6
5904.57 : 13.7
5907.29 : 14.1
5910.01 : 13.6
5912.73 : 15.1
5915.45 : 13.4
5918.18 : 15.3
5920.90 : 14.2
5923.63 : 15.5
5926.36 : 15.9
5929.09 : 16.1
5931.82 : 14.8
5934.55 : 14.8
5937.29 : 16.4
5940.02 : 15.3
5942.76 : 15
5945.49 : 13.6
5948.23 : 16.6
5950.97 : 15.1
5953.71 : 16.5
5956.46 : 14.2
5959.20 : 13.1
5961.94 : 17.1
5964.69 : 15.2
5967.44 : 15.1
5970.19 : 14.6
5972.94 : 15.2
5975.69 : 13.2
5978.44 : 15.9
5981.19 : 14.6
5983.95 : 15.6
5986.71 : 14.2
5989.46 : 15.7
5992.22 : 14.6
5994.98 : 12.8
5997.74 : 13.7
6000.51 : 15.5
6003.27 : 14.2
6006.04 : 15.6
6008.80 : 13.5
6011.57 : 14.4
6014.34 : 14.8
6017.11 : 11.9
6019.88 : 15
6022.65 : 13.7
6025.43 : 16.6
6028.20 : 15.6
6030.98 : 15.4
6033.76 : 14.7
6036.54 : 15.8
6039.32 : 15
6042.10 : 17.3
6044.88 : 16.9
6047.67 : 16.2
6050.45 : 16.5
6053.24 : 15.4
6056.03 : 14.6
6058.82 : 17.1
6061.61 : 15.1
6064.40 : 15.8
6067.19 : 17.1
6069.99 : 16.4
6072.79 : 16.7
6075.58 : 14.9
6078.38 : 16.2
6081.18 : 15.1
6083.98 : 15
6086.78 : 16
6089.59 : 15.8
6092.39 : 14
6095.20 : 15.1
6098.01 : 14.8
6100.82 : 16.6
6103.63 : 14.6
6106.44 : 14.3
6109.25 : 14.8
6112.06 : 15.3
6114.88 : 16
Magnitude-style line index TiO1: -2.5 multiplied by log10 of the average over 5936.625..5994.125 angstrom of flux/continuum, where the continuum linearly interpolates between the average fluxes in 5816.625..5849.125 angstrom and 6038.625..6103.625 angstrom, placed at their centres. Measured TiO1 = 0.05 mag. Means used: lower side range 15.7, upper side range 15.8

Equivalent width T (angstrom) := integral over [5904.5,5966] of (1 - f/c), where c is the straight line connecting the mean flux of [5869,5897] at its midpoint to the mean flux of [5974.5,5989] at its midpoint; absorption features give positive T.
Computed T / -4.2 angstrom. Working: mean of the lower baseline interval 13.2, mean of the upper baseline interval 14.8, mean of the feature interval 15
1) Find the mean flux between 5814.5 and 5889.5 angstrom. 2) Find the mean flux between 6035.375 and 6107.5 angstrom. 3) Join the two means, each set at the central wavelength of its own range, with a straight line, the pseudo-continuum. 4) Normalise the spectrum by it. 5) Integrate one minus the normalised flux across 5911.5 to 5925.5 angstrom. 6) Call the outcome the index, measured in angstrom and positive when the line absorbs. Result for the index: 0.5 angstrom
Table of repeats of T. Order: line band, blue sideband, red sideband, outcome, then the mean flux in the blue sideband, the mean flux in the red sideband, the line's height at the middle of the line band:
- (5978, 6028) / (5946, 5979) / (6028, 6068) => 2.9 angstrom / 15.1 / 15.9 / 15.5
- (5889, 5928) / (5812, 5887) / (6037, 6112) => 5.4 angstrom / 15.2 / 15.7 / 15.3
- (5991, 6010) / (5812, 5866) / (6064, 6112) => 1.4 angstrom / 15.3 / 15.5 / 15.4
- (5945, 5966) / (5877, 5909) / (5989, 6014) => -2.5 angstrom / 12.6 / 14.4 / 13.6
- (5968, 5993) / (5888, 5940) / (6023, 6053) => 0.0 angstrom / 13.7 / 15.9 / 14.9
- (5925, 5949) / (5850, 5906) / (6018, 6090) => -1.8 angstrom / 13.6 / 15.7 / 14.3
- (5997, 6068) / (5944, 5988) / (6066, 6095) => 0.5 angstrom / 15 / 15.7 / 15.4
